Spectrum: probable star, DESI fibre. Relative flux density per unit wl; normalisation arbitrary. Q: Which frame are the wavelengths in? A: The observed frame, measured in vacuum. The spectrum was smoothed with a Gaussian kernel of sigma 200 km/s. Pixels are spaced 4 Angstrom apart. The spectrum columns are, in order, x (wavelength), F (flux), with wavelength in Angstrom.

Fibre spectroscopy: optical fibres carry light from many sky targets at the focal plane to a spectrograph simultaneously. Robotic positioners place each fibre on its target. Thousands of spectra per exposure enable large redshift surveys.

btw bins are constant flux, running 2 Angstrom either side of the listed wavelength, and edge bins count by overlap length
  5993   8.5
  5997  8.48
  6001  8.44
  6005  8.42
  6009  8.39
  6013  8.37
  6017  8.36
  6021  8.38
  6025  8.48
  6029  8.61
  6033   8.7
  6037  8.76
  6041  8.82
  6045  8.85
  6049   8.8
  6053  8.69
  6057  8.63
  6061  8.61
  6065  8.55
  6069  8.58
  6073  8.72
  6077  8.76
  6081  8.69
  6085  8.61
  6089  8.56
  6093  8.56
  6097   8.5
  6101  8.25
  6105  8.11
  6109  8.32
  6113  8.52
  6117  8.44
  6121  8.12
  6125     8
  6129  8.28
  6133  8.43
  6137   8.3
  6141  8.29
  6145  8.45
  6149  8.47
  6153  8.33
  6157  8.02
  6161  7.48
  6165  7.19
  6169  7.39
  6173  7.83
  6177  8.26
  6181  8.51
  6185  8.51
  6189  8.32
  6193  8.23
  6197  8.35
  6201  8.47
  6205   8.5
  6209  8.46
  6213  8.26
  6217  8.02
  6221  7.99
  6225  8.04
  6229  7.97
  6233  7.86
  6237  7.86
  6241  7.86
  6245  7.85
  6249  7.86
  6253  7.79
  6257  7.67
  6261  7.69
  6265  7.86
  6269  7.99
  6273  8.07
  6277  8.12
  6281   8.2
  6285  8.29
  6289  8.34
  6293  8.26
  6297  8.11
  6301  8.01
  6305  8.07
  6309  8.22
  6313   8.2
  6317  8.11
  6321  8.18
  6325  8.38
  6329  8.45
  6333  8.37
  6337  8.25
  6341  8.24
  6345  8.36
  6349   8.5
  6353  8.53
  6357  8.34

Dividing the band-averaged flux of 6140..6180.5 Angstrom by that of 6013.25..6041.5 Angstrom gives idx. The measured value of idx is 0.9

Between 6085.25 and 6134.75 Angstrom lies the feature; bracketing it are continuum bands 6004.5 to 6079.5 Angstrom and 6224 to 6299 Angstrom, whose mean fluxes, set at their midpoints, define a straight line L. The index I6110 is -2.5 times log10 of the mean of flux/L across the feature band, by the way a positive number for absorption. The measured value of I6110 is 0.01 mag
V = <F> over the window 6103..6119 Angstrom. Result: 8.35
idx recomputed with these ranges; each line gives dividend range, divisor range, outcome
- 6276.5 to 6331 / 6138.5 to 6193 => 1.02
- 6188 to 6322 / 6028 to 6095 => 0.93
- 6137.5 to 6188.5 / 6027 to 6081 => 0.93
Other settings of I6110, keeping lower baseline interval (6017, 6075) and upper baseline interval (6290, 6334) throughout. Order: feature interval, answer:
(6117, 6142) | 0.03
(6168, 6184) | 0.05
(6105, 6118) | 0.02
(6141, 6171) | 0.07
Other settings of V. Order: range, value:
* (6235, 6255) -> 7.84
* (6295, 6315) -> 8.12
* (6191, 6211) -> 8.4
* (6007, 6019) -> 8.37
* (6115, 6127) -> 8.19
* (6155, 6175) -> 7.58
